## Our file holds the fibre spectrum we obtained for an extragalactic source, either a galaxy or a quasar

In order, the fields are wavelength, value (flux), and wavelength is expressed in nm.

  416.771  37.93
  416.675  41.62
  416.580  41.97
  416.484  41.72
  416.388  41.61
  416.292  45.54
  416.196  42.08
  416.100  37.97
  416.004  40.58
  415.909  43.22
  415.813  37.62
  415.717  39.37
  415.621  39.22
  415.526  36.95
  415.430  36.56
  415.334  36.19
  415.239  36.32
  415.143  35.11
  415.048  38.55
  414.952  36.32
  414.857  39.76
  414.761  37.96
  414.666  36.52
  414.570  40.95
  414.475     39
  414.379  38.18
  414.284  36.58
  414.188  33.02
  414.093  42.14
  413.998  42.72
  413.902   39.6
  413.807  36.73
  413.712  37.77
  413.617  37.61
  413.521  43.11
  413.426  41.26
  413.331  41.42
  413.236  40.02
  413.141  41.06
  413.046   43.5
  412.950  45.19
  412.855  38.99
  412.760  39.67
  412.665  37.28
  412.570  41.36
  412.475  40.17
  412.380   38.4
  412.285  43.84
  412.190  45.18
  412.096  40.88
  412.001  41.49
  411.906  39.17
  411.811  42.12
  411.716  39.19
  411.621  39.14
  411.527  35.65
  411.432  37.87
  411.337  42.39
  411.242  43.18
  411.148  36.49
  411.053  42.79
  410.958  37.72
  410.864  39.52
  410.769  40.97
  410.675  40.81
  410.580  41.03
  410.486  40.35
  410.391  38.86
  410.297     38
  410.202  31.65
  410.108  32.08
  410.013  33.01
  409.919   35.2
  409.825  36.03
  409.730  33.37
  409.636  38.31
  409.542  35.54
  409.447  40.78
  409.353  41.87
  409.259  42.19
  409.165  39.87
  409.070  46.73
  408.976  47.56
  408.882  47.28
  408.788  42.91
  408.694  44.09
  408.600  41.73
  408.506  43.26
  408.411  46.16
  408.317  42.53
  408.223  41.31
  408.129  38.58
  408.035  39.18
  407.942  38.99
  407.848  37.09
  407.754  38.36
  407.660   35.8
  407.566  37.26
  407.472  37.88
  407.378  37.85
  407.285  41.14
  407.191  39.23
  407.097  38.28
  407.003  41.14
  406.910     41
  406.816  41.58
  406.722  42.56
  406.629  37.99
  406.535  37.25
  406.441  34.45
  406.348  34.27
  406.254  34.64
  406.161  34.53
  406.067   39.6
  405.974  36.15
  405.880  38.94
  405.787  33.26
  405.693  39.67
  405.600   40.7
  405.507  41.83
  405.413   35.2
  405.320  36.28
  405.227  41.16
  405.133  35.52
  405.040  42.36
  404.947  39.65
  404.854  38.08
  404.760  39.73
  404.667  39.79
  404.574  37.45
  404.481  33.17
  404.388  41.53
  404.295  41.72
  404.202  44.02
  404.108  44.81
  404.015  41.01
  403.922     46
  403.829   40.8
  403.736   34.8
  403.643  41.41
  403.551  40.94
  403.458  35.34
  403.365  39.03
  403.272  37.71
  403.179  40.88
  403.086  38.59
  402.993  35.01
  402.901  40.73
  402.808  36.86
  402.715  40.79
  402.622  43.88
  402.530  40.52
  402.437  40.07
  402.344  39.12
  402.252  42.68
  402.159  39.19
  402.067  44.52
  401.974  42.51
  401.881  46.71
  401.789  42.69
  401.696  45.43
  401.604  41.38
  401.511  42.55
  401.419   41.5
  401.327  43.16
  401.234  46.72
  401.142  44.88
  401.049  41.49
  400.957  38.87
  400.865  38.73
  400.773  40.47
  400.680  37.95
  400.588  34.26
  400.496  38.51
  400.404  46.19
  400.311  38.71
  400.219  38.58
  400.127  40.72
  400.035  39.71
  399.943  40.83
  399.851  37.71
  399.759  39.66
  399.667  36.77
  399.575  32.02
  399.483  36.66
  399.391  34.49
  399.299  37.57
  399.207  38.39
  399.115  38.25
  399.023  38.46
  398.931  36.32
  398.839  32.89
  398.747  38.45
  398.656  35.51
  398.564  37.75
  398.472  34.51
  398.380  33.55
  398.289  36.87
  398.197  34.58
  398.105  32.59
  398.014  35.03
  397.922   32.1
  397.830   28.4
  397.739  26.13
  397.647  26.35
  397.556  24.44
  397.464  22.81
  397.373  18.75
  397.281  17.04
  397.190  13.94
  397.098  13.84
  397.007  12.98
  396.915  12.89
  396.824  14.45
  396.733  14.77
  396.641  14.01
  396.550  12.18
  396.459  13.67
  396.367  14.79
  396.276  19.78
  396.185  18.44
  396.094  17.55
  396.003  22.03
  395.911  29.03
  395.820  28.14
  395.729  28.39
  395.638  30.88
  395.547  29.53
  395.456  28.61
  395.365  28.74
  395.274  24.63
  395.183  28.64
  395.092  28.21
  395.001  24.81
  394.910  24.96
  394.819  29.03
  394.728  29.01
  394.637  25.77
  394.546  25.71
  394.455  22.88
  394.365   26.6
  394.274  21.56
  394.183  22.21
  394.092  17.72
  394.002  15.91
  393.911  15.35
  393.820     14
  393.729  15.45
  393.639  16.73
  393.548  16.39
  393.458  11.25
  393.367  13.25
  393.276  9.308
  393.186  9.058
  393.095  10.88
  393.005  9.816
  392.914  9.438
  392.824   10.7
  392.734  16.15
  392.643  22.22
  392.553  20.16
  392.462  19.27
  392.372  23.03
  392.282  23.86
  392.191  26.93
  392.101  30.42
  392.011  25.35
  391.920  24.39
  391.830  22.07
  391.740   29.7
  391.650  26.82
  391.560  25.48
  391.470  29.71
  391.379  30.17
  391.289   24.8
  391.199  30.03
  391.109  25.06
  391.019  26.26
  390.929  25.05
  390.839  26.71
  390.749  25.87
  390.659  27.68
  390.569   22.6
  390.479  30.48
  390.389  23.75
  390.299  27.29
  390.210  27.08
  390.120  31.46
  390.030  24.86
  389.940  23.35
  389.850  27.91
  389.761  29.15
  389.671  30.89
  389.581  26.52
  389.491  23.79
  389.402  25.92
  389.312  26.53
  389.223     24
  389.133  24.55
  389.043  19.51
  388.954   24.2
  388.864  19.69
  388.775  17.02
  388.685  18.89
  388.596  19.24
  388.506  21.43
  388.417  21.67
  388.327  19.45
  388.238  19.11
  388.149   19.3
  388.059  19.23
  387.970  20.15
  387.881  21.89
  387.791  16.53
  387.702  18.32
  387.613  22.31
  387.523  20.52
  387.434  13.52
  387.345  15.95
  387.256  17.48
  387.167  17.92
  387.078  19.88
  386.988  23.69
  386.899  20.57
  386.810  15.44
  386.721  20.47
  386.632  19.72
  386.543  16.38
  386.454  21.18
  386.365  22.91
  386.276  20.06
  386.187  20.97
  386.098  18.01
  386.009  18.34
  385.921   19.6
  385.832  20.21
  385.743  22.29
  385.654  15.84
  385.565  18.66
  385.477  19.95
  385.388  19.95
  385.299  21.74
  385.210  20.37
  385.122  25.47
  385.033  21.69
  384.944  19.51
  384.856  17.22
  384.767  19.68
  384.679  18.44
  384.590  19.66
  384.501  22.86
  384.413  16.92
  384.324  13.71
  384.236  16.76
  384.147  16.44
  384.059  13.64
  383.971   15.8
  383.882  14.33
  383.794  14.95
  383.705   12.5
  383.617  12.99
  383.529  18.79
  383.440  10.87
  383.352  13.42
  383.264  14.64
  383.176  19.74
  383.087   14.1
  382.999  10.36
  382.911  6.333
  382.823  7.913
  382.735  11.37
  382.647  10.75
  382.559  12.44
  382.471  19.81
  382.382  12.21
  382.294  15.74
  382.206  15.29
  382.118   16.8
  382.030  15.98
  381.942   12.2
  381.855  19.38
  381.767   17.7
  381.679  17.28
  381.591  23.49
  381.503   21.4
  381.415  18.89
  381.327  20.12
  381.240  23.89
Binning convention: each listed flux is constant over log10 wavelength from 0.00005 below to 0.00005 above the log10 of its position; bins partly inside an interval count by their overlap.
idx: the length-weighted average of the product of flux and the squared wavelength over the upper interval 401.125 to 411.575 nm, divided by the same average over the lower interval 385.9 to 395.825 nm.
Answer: 1.9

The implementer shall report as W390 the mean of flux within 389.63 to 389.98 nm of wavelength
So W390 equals 27.9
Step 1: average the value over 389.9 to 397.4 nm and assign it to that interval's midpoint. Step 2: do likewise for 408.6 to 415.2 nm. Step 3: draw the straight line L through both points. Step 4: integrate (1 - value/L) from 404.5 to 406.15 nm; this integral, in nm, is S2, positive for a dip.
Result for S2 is -0.26 nm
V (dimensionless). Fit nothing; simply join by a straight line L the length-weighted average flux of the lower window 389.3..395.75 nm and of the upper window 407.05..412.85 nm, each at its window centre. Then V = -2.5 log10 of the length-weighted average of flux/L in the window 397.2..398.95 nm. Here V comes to -0.06 mag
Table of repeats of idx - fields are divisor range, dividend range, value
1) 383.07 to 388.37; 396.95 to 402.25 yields 2.08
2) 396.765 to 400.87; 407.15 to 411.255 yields 1.29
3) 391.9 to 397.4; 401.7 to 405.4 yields 2.11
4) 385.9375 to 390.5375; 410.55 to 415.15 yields 2.07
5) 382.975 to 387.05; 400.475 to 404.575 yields 2.46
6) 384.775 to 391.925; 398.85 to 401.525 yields 1.86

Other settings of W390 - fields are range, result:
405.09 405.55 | 37.9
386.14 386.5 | 21.2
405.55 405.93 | 38.2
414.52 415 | 38.3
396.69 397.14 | 13.8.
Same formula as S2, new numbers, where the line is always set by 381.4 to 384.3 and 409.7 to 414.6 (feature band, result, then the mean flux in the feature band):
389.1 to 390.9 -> -0.487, 26.5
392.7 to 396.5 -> 0.685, 20.4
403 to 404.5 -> -0.360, 40.1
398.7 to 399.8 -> -0.311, 36.6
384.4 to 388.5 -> -0.406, 19.6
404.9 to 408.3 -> -0.363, 38.4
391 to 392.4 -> -0.268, 26.5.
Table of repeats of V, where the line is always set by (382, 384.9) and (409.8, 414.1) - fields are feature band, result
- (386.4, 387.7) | -0.053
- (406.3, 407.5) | -0.105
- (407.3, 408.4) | -0.084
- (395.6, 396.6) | 0.211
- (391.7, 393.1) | 0.104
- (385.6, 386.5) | -0.161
